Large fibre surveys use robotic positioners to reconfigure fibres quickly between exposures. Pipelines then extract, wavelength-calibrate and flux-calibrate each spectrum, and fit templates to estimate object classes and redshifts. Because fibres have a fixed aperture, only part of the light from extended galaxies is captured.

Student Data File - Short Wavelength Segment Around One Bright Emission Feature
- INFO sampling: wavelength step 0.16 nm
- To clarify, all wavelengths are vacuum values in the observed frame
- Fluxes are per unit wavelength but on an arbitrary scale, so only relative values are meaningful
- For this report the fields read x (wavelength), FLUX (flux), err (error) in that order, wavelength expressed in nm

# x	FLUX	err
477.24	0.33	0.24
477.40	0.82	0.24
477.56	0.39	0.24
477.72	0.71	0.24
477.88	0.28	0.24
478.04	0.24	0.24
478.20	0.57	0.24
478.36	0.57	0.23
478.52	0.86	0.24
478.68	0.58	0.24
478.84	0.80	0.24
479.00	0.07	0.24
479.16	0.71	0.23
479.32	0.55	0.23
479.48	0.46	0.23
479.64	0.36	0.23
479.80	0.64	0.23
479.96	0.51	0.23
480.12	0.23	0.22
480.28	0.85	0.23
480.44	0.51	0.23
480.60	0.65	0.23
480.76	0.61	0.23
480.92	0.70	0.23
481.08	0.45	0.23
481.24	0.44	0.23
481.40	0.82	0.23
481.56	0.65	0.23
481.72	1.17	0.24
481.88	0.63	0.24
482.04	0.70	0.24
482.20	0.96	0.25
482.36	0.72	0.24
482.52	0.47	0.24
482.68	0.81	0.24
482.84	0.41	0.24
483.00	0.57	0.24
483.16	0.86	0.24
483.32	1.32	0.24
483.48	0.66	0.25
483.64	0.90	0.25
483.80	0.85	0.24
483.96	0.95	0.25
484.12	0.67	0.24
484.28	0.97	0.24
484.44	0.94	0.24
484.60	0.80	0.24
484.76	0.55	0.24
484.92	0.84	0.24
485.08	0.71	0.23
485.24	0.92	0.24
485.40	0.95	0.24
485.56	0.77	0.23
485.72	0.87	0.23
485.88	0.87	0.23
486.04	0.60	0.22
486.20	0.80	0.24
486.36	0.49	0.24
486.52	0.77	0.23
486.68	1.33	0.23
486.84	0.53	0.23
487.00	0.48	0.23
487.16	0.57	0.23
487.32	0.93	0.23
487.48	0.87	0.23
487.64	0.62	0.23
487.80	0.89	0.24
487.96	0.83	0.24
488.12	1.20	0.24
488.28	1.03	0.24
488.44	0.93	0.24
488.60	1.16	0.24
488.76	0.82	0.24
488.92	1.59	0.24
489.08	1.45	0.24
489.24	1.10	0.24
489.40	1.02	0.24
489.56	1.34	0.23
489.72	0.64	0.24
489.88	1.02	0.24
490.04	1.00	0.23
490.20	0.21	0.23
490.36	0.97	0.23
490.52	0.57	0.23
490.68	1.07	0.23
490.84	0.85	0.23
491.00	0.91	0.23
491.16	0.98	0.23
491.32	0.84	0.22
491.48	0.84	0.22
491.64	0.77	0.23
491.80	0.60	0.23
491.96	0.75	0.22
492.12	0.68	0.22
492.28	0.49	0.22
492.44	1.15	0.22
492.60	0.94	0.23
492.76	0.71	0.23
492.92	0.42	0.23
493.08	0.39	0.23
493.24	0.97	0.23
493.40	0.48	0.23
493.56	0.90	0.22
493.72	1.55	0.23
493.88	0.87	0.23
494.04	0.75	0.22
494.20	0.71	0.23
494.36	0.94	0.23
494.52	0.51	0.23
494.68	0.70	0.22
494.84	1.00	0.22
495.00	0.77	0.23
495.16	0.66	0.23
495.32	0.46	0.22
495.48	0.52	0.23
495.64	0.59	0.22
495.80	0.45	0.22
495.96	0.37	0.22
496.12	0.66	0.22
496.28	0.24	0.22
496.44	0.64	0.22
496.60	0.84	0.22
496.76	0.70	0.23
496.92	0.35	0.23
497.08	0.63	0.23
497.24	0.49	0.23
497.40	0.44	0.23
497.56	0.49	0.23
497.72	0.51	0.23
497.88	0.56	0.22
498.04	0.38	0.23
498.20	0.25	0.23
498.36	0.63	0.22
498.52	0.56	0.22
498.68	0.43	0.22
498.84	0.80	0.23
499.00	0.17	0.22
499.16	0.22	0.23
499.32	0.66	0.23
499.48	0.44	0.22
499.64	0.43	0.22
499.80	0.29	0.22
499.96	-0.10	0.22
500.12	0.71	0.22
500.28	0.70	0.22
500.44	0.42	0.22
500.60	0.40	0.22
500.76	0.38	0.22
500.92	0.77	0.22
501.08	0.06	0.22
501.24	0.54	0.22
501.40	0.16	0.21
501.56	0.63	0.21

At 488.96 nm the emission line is C IV 1549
